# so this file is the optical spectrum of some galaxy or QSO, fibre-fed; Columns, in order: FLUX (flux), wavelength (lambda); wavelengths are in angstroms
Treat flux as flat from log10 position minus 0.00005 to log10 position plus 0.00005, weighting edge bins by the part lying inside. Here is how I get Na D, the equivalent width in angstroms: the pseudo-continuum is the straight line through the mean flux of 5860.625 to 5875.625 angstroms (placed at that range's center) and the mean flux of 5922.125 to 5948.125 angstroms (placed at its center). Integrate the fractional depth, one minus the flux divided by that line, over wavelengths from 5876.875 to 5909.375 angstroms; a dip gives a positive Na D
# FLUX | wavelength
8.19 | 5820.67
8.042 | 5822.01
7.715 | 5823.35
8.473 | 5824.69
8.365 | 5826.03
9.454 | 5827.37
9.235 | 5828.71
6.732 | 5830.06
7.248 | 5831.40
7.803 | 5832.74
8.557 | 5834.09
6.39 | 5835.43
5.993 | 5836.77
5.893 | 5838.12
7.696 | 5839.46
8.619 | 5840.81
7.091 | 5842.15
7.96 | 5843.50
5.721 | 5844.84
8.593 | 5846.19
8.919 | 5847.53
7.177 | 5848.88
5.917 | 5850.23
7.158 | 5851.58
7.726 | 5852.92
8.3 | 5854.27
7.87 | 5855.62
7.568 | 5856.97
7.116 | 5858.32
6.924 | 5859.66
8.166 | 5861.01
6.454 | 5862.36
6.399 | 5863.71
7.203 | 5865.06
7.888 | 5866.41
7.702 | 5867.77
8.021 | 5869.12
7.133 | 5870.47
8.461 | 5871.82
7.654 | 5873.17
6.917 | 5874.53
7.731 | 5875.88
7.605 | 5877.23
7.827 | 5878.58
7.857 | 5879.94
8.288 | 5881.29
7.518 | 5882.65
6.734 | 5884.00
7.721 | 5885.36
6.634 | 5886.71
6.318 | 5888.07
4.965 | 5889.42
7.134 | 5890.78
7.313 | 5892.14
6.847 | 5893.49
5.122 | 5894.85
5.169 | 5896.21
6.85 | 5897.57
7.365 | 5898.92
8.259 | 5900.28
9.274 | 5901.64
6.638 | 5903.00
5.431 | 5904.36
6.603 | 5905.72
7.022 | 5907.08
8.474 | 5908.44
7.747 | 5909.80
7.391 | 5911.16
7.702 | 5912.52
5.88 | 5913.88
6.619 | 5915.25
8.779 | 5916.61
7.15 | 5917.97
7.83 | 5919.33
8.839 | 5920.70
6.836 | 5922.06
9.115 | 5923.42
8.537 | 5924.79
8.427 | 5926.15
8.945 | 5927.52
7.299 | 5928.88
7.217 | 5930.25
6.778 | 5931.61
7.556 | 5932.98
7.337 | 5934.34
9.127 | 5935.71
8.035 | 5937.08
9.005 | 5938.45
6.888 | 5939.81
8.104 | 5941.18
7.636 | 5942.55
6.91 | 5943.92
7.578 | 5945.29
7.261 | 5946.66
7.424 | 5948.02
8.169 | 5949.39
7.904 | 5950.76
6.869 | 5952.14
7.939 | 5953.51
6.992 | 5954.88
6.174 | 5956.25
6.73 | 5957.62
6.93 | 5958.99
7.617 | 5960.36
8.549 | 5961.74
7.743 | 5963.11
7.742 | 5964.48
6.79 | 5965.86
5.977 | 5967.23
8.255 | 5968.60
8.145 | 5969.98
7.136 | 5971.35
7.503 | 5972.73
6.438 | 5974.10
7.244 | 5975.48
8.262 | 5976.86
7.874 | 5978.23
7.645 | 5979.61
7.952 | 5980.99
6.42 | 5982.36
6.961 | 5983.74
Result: 2.36 angstroms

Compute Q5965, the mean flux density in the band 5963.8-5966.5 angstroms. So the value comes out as 7.26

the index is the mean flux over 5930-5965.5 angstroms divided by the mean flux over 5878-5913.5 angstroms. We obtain 1.1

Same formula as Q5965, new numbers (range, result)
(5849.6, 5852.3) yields 6.58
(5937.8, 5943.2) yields 7.91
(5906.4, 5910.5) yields 7.75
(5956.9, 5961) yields 7.09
